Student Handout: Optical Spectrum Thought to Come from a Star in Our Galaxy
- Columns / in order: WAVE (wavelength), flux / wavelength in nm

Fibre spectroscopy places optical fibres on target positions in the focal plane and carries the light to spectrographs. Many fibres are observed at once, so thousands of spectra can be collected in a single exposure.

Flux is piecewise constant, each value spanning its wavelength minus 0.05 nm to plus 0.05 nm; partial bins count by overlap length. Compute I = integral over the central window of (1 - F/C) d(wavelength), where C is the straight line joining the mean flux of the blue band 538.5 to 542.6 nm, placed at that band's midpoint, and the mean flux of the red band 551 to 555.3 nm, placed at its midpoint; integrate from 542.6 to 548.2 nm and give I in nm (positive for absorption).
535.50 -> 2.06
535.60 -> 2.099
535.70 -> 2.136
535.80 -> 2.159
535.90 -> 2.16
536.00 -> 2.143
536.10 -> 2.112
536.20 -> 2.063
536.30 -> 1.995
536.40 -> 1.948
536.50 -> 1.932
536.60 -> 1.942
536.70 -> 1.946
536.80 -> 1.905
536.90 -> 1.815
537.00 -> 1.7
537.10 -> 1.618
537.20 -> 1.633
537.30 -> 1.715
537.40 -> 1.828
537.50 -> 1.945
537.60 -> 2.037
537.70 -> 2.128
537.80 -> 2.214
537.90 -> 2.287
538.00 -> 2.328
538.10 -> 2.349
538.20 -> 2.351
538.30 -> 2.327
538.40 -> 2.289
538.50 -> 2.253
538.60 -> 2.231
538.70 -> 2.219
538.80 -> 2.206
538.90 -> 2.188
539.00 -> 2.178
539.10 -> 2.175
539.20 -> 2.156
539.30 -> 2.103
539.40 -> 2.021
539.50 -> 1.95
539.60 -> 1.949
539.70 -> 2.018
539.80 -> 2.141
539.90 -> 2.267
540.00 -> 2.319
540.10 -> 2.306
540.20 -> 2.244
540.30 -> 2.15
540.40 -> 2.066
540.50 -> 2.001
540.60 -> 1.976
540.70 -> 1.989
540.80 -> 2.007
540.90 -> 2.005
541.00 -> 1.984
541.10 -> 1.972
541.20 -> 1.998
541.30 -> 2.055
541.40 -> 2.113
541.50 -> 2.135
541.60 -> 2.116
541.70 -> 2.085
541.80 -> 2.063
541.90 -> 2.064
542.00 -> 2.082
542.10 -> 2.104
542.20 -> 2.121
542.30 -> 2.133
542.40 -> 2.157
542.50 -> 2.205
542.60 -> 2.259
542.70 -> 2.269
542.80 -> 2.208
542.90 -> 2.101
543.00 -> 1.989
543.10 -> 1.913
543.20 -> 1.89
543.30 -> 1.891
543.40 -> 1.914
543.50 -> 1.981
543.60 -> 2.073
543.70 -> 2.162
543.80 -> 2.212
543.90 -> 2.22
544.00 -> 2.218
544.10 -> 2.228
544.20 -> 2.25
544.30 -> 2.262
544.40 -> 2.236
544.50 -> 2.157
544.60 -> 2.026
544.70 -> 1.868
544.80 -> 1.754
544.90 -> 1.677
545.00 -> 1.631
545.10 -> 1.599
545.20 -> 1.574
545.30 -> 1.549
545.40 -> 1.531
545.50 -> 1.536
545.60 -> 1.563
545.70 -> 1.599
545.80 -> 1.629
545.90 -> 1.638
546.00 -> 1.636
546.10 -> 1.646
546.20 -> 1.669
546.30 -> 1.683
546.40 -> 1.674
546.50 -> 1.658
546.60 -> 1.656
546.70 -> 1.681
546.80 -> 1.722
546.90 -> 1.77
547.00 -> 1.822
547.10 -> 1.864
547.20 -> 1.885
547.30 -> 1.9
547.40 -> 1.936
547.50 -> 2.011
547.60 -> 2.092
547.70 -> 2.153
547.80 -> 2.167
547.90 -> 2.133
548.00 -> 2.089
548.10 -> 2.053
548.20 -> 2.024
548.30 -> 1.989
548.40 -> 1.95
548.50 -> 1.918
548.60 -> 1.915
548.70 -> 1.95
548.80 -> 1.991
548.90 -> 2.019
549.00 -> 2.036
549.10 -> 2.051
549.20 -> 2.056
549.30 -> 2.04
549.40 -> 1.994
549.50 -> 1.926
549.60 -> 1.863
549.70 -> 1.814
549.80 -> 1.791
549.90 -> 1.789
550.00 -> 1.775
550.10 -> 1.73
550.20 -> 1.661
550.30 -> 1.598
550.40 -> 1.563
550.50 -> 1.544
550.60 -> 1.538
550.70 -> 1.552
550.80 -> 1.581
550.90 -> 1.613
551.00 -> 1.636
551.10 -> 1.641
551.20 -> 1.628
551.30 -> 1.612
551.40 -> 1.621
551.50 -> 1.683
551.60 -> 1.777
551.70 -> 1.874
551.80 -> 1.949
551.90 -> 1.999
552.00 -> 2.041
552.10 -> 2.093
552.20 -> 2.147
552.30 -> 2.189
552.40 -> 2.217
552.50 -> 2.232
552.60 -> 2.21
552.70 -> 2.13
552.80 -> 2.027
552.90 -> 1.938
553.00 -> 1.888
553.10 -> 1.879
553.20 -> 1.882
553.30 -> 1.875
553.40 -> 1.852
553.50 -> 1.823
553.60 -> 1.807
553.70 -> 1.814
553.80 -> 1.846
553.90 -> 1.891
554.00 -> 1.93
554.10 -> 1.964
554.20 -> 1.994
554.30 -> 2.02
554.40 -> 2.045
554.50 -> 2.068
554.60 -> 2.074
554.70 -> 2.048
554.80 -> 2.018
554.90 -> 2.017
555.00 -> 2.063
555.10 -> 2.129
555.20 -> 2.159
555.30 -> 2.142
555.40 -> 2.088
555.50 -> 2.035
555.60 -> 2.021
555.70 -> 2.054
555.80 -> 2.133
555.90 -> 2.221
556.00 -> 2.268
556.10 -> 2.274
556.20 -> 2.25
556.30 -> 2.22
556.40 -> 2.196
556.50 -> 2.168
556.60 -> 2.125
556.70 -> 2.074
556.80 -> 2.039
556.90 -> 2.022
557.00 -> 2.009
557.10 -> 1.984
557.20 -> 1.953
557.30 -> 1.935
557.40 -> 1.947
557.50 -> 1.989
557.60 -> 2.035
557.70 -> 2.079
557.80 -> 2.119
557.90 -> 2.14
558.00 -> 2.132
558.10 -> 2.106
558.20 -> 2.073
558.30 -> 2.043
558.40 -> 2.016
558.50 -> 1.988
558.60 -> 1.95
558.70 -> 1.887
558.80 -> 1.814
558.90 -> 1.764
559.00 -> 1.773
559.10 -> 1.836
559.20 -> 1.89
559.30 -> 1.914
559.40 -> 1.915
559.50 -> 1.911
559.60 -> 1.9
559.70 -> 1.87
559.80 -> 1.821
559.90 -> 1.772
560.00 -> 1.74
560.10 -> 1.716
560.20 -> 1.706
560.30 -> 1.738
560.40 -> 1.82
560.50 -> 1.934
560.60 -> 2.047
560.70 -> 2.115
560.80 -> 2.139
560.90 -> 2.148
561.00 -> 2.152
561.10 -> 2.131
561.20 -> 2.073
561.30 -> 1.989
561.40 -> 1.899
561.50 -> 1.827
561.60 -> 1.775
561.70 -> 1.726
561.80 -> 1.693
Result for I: 0.41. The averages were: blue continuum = 2.11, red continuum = 1.95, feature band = 1.9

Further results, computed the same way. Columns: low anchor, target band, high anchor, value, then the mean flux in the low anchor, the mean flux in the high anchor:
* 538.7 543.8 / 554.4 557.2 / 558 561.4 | -0.196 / 2.09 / 1.93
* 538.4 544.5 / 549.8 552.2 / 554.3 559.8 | 0.392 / 2.11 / 2.03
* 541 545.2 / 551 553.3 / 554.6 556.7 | 0.193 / 2.05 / 2.13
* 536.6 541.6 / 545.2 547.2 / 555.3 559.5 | 0.386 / 2.08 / 2.04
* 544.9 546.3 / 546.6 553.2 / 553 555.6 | -0.385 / 1.61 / 1.98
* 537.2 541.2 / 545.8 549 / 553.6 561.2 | 0.289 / 2.12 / 2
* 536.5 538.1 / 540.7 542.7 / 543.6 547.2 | -0.223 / 1.95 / 1.82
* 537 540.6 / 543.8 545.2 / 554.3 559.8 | 0.058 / 2.11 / 2.03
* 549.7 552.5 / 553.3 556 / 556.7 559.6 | -0.191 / 1.78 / 1.97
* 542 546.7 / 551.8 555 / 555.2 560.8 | -0.050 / 1.91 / 2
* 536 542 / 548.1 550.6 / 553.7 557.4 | 0.236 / 2.07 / 2.06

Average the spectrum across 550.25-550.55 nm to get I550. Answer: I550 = 1.57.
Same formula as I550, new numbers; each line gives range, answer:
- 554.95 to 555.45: 2.12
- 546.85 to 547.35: 1.85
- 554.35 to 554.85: 2.05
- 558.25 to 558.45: 2.03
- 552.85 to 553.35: 1.89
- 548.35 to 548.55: 1.93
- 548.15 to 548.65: 1.96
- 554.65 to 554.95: 2.03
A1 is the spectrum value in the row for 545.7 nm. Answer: 1.599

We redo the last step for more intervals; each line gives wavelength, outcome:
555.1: 2.129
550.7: 1.552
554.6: 2.074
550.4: 1.563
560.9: 2.148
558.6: 1.95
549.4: 1.994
